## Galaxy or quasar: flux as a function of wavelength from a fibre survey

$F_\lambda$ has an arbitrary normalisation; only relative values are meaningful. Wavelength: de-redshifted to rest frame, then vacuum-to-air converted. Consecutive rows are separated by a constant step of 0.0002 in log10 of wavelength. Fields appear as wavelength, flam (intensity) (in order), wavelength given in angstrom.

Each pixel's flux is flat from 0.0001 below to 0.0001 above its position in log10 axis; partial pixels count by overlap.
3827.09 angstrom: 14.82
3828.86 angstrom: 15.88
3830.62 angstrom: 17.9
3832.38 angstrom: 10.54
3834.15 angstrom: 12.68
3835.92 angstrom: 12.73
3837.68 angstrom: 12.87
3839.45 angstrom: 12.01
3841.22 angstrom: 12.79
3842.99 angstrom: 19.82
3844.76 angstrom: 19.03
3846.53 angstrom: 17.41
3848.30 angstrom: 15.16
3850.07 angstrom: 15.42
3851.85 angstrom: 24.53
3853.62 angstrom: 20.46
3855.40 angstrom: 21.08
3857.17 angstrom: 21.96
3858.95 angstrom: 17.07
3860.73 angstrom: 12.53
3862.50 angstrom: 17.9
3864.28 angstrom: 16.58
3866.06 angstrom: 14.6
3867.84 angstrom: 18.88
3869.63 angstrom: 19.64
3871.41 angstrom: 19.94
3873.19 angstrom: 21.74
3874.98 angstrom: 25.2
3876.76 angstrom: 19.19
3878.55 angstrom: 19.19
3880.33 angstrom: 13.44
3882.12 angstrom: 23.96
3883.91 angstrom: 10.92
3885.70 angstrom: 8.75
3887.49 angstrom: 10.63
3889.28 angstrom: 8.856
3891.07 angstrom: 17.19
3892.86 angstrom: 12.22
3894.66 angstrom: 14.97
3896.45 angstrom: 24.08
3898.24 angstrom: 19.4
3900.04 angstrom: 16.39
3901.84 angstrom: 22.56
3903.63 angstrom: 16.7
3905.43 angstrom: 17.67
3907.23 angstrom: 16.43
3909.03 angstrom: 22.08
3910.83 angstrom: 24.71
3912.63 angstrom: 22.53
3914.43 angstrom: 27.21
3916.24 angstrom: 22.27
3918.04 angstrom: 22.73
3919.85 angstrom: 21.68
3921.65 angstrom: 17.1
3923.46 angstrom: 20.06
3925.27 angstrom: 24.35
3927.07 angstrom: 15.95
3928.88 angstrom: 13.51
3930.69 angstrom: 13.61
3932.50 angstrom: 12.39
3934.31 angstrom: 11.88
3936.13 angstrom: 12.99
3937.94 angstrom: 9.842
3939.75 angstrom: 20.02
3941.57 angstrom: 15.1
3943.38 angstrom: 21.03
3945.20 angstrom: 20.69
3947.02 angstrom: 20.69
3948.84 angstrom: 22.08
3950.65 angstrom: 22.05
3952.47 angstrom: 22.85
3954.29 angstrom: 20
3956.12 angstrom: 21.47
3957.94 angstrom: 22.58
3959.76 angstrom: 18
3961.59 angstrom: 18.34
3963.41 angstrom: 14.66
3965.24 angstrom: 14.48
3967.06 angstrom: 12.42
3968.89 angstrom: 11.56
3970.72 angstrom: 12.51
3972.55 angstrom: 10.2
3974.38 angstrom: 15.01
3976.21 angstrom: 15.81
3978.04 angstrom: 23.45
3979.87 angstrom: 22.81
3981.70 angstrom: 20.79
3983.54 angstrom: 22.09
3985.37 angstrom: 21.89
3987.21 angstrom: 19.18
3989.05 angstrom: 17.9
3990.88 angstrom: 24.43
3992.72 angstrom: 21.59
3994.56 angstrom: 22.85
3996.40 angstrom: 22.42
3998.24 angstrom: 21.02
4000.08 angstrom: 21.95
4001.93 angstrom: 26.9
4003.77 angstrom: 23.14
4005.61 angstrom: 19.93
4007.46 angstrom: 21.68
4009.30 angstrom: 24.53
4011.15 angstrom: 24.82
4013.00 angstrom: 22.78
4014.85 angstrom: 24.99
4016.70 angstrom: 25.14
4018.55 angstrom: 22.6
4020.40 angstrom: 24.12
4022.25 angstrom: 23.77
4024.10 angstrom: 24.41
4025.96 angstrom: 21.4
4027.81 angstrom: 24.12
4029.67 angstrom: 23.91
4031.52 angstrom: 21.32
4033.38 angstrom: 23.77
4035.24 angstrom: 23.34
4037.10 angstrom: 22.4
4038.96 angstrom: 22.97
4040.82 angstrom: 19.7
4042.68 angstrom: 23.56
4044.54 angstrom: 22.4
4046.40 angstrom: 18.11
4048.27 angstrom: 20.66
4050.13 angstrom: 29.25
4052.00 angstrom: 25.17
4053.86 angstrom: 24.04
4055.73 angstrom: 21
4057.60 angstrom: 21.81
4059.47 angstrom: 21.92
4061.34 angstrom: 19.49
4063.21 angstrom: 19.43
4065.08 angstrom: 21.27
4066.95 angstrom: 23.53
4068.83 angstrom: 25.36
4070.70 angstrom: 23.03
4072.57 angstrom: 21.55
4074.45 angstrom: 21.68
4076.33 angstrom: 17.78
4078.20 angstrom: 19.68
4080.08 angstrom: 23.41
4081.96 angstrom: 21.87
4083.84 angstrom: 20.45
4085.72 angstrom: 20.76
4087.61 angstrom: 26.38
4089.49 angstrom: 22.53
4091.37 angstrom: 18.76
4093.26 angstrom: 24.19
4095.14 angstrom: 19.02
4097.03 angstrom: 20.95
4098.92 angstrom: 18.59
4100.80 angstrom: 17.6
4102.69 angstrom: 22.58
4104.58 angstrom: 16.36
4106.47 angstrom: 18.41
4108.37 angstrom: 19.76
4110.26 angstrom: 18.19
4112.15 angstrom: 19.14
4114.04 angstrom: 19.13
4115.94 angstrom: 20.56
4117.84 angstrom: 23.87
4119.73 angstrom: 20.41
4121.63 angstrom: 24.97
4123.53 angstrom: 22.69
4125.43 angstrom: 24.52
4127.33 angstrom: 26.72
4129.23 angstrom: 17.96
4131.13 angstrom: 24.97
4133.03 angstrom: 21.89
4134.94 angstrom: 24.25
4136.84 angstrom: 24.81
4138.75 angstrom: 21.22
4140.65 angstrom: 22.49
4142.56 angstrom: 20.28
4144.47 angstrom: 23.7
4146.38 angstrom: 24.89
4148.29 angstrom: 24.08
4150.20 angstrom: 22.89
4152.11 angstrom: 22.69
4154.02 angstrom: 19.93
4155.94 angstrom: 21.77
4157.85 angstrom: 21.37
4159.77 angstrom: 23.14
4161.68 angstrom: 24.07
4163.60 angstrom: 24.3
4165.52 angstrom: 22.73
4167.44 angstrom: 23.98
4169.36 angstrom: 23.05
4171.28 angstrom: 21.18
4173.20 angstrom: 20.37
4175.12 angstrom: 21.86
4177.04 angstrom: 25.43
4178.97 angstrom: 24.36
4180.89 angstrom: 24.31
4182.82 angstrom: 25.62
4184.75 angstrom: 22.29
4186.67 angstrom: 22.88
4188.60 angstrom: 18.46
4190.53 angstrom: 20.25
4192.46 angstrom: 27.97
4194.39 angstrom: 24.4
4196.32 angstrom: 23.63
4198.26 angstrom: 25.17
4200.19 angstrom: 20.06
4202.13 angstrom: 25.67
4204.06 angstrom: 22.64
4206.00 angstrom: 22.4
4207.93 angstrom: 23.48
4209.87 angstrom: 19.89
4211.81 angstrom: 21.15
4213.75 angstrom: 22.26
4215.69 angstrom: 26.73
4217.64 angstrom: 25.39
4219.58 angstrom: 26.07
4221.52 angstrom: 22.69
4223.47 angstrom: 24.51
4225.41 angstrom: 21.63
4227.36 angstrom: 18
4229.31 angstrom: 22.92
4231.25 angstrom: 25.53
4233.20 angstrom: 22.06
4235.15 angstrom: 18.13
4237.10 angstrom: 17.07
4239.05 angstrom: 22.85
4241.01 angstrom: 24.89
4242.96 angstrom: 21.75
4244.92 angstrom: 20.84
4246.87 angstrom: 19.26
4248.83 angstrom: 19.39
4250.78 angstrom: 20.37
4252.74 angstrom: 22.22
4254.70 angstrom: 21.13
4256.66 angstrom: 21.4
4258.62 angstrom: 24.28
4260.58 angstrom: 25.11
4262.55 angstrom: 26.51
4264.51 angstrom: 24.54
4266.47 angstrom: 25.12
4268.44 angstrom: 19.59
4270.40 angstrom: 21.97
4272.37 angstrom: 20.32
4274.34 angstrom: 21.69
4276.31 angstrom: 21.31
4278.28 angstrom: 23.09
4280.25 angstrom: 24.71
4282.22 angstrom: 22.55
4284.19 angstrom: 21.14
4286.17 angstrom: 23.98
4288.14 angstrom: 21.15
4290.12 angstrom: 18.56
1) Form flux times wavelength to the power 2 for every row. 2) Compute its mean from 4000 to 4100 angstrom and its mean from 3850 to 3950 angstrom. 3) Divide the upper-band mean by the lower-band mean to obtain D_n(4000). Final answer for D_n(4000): 1.33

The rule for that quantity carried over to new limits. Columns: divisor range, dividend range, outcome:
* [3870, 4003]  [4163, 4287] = 1.40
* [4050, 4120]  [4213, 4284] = 1.14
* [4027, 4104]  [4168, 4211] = 1.11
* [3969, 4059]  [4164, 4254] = 1.13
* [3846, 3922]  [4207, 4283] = 1.45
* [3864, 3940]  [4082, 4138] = 1.34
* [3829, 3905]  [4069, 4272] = 1.53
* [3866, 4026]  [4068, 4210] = 1.27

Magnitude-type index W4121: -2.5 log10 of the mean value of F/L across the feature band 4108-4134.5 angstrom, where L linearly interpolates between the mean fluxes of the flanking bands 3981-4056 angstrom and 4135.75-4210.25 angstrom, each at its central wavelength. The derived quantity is 0.05 mag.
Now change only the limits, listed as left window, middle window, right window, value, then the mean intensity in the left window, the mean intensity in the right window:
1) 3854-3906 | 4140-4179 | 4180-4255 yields -0.06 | 17.4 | 22.5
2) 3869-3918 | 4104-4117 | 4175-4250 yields 0.13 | 18.5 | 22.7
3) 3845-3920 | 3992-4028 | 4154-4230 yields -0.14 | 18.5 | 23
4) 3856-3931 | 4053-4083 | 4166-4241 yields -0.04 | 18.3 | 22.8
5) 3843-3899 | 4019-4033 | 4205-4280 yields -0.19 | 17.5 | 22.3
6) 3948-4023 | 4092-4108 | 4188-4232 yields 0.11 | 20.5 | 23.1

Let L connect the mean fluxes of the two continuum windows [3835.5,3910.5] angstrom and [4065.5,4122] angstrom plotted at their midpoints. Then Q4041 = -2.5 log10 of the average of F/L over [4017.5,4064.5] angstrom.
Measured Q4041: -0.13 mag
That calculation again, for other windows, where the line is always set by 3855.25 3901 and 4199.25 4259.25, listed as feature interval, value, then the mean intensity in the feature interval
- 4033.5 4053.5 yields -0.173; 22.8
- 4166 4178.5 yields -0.069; 22.7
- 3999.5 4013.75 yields -0.222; 23.2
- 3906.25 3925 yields -0.227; 21.7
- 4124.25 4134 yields -0.124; 23.2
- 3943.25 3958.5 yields -0.183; 21.5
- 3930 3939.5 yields 0.378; 12.7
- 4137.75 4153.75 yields -0.086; 22.7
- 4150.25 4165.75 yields -0.069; 22.5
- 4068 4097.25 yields -0.088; 21.7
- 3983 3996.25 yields -0.149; 21.5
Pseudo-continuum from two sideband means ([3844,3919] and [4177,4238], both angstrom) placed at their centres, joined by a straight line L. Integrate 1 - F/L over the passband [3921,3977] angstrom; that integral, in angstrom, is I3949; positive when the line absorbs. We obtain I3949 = 7.1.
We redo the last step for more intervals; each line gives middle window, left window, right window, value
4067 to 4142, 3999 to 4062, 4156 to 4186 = 5.1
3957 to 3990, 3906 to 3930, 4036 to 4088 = 5.9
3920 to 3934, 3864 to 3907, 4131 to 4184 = 1.0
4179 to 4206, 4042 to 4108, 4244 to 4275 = -1.8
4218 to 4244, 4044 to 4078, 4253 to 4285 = 0.5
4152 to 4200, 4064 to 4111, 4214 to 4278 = -2.7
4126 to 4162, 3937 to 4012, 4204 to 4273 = -2.4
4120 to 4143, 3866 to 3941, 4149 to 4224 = -1.0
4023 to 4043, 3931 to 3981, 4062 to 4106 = -3.3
